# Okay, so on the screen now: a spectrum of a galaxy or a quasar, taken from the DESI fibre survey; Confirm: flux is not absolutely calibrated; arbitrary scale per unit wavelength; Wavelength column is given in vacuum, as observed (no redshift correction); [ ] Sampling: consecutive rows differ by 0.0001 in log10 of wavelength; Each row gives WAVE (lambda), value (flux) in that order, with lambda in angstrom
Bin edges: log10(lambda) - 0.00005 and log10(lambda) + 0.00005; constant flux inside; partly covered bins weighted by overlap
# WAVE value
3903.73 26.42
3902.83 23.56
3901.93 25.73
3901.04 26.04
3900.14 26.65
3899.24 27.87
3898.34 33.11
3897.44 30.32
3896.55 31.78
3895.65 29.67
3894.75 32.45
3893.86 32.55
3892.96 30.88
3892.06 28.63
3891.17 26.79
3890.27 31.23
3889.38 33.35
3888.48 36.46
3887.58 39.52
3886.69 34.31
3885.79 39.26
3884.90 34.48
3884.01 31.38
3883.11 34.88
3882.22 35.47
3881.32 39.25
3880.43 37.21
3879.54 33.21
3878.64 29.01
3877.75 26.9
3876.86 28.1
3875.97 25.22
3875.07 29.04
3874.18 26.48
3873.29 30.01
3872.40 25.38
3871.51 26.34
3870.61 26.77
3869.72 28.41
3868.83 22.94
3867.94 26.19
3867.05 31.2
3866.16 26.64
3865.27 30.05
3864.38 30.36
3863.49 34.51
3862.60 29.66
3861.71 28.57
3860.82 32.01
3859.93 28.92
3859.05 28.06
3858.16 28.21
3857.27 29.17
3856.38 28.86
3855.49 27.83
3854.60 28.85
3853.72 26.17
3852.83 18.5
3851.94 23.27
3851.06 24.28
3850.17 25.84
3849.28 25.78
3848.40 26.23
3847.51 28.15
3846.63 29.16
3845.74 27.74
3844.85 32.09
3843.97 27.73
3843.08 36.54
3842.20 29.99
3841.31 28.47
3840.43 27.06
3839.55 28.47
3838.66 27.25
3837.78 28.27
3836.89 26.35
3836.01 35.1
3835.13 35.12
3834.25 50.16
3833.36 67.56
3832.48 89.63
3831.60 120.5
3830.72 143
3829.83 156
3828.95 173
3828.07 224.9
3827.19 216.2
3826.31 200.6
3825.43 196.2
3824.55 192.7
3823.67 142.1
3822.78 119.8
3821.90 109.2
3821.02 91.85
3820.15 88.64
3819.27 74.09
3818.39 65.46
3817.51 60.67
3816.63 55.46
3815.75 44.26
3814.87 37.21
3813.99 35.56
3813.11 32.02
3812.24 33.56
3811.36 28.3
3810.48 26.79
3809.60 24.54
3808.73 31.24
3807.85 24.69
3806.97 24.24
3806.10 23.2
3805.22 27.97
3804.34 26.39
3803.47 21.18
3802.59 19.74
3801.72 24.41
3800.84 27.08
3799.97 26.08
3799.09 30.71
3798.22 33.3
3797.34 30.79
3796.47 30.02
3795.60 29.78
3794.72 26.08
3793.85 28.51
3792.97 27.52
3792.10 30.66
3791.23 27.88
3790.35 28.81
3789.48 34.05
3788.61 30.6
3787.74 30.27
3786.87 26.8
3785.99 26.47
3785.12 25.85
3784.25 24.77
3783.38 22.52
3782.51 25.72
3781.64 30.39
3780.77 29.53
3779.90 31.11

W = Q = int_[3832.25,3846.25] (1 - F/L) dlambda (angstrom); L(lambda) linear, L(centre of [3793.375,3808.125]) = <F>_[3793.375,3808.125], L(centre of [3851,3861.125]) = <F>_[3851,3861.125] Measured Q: -4.96 angstrom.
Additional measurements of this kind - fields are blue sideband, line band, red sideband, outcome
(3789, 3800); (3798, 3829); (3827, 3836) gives 5.5 angstrom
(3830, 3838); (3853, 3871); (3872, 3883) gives 6.4 angstrom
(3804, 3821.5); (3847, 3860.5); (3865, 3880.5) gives 2.5 angstrom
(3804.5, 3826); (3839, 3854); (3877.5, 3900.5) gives 7.1 angstrom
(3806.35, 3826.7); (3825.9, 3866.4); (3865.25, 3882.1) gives 1.4 angstrom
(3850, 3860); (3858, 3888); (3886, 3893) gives -0.7 angstrom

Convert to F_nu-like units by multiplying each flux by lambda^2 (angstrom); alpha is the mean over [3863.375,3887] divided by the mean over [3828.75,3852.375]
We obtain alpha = 0.6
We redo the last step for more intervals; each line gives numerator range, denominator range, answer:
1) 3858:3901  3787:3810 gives 1.15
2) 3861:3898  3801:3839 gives 0.42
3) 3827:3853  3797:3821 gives 1.63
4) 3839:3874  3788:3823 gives 0.73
